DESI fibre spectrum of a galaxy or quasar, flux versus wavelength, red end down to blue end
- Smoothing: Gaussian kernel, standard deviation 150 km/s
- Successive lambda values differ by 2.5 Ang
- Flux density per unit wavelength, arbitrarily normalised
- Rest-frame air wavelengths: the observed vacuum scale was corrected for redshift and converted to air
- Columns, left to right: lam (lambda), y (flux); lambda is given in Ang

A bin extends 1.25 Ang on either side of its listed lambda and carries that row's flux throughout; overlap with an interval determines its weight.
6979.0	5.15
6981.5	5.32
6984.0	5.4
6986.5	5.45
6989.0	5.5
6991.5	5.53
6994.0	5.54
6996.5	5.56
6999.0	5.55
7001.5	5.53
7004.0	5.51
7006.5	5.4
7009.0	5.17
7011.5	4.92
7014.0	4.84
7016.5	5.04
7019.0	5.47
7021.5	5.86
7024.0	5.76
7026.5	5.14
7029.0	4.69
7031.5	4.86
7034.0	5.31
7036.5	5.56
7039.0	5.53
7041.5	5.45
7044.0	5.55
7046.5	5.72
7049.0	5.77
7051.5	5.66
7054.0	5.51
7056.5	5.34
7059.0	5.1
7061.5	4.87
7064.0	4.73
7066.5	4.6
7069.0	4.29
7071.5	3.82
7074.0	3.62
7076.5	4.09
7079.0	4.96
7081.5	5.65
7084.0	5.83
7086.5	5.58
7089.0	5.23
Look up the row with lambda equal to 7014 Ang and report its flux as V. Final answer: 4.84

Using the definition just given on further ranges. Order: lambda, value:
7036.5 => 5.56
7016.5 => 5.04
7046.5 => 5.72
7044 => 5.55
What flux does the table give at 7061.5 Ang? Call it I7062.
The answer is 4.87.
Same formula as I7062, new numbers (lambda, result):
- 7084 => 5.83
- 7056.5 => 5.34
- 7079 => 4.96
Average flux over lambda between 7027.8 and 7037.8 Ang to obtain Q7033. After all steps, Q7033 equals 5.11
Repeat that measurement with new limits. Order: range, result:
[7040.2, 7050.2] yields 5.62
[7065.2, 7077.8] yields 4.09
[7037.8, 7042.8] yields 5.49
